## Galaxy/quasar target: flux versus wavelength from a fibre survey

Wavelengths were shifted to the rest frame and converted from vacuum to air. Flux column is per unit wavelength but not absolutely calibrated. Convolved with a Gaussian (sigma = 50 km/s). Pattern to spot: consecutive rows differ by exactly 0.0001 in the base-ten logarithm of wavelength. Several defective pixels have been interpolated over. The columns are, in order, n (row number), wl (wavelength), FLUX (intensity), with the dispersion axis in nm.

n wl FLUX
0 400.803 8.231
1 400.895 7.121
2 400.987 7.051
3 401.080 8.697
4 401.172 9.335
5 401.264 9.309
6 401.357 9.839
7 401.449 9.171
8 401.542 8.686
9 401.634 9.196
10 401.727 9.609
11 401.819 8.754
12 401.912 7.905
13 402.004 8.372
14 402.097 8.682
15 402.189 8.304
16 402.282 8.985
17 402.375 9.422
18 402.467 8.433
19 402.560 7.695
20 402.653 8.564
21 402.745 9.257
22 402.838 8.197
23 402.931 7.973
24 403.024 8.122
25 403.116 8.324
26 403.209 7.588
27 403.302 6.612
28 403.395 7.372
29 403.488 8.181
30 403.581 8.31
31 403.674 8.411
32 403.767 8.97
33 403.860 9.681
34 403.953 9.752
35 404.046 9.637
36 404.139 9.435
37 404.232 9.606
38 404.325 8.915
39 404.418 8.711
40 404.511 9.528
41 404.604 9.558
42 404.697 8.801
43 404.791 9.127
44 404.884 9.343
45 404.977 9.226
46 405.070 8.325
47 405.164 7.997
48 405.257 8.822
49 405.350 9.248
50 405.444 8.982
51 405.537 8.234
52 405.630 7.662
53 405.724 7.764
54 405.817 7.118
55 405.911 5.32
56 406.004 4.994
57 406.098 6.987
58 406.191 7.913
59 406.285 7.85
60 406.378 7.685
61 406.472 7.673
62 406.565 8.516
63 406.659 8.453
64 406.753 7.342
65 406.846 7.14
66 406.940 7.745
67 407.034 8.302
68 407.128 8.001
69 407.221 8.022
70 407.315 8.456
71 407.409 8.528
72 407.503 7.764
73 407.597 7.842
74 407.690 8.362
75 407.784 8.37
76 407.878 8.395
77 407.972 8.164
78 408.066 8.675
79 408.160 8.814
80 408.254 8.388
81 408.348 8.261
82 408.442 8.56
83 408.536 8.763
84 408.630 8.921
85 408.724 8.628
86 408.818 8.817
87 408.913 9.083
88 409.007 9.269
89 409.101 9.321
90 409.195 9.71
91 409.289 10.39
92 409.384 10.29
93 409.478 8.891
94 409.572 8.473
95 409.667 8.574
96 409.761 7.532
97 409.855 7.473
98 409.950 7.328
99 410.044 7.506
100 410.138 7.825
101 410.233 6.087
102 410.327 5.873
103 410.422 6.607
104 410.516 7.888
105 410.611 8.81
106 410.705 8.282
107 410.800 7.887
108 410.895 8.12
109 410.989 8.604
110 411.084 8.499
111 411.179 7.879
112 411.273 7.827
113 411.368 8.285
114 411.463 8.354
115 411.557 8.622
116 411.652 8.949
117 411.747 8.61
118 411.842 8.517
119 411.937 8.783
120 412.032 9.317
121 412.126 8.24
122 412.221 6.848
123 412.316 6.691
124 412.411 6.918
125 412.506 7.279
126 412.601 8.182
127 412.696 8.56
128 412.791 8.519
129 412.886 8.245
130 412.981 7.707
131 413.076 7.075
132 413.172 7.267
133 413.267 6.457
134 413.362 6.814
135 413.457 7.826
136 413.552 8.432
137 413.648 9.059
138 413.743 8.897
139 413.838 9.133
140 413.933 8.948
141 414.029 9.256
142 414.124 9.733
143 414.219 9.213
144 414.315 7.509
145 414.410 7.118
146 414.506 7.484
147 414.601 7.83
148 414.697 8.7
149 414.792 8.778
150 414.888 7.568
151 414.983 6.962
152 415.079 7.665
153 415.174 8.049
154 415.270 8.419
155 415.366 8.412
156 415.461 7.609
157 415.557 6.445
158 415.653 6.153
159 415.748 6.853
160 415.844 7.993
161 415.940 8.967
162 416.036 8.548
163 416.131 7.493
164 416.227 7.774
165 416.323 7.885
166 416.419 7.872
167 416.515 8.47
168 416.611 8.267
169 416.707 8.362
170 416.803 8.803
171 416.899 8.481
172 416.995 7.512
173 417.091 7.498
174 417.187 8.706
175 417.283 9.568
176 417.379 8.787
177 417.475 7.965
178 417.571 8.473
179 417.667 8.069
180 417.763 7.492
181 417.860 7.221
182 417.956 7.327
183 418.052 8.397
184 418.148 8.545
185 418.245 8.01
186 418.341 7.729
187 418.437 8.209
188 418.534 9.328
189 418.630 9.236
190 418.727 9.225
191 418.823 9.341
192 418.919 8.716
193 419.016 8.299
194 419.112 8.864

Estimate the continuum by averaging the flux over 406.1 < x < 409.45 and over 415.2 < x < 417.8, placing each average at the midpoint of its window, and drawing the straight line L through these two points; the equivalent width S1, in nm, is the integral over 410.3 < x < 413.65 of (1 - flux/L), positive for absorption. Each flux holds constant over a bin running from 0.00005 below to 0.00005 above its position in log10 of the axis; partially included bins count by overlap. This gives 0.13 nm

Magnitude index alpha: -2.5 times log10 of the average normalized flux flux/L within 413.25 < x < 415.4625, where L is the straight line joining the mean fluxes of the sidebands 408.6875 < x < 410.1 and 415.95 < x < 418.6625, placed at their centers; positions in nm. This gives 0.03 mag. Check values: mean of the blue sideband 8.75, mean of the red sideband 8.22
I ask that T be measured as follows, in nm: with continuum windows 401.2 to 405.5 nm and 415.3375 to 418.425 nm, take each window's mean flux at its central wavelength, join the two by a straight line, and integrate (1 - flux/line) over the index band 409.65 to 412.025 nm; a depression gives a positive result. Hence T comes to 0.10 nm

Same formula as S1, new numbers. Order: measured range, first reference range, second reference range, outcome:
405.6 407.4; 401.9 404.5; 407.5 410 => 0.22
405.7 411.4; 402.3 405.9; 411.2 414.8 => 0.19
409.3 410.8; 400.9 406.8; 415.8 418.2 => 0.08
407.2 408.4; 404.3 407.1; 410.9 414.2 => -0.03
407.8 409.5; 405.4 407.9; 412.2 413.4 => -0.29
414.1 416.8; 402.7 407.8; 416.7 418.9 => 0.13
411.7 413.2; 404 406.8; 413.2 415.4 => 0.05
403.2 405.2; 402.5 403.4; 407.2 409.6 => -0.15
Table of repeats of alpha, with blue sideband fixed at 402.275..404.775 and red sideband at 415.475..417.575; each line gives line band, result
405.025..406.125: 0.13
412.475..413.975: 0.02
